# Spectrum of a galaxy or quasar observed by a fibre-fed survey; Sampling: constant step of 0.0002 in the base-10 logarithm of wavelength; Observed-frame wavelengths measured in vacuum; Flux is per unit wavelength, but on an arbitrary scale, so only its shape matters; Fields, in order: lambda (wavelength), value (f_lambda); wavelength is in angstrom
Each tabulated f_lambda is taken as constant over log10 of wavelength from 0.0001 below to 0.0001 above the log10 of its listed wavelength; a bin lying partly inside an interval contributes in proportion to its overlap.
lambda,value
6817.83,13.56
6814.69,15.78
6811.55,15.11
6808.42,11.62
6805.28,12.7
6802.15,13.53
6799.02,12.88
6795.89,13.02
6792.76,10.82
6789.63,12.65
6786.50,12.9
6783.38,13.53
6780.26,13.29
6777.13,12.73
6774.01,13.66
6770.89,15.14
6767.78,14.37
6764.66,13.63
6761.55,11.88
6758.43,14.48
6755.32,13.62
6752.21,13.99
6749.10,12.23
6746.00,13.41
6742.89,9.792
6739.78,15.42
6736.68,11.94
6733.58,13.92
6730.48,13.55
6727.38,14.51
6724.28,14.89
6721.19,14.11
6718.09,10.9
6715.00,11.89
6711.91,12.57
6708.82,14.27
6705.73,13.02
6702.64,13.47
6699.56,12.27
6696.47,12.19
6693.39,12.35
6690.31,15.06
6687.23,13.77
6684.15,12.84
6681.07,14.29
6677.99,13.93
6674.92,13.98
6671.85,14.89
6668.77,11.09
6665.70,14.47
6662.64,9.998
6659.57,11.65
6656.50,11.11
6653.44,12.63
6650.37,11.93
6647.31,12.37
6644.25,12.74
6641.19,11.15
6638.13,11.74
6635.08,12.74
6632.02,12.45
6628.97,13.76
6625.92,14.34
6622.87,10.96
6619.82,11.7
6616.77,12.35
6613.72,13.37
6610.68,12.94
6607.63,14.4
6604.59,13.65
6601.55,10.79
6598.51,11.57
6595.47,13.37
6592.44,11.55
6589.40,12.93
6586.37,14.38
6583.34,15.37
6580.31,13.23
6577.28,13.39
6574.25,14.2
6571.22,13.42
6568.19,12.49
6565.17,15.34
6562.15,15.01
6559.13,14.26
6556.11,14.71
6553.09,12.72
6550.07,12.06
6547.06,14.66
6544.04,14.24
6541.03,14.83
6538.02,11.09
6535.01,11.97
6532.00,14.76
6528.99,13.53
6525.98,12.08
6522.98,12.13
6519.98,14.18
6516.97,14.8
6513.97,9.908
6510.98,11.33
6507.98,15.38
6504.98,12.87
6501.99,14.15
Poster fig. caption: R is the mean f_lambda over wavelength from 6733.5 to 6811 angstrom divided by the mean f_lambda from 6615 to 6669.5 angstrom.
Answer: 1.1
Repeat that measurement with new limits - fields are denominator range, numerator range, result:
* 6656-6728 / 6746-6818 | 1.02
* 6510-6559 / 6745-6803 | 1.01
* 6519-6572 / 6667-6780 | 0.99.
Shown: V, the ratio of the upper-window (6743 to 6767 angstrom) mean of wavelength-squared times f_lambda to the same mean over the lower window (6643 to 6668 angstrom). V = 1.1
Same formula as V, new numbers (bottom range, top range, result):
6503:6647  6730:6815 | 1.07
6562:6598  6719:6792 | 1.04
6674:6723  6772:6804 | 1.01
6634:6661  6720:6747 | 1.15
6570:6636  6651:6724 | 1.02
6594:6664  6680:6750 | 1.09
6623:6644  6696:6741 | 1.08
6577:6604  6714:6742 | 1.08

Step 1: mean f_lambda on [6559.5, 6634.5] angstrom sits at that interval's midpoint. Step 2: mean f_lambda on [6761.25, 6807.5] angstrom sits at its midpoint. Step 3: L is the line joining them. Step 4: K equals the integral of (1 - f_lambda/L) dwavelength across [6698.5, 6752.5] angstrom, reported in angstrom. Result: 0.2 angstrom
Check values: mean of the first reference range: 13.2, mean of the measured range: 13.1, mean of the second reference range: 13.1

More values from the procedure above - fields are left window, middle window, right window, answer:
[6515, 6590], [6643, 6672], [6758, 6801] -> 2.76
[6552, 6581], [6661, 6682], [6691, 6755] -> 0.23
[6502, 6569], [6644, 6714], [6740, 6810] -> 1.50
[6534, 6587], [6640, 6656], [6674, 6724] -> 1.54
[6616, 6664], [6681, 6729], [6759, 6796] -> -2.42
